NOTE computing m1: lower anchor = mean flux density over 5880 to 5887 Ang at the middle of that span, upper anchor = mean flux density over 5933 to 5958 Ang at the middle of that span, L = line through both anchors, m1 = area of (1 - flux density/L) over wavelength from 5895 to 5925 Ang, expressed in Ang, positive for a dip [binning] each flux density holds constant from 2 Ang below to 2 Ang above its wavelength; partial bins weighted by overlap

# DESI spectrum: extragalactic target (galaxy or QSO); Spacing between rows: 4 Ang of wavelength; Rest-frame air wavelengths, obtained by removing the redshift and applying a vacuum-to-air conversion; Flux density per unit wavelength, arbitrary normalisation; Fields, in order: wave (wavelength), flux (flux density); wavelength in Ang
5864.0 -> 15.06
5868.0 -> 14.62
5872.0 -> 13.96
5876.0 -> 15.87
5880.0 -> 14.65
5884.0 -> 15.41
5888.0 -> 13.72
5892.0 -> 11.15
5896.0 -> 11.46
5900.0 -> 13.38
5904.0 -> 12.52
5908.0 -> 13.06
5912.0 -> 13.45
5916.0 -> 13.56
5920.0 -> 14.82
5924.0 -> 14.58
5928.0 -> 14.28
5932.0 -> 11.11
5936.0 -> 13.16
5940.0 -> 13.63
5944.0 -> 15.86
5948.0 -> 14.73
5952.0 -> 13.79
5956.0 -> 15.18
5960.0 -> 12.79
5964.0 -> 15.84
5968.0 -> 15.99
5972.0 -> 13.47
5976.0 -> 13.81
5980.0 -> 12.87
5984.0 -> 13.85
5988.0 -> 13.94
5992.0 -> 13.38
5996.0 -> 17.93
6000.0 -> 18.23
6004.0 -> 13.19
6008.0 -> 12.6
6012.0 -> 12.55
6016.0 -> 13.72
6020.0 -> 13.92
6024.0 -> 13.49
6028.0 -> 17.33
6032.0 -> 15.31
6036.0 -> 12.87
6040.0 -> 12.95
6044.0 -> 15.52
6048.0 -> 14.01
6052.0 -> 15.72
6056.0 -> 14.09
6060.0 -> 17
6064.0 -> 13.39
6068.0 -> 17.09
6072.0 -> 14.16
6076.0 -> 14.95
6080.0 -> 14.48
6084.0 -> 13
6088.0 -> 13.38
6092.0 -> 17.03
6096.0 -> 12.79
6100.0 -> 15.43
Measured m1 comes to 2.6 Ang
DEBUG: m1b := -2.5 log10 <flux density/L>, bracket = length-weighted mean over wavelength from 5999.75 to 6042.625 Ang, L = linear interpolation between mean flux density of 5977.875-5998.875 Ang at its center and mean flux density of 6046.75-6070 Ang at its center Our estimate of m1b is 0.06 mag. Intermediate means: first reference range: 14.6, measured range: 14.1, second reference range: 15.3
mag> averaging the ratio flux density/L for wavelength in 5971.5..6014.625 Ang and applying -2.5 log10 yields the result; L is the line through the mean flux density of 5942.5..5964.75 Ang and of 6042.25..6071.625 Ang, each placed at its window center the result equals 0.05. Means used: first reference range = 14.6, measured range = 14.2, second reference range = 15.2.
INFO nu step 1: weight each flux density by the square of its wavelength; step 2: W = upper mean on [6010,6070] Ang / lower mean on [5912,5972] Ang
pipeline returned 1.1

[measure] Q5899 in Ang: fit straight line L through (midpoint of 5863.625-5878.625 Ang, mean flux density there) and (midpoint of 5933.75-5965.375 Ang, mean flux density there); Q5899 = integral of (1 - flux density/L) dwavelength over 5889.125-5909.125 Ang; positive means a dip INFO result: 3.16 Ang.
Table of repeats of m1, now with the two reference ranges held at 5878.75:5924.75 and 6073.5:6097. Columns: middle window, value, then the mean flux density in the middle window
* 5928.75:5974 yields -1.5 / 14.1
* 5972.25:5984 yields 0.3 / 13.4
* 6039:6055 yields -0.5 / 14.6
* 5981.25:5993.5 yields 0.1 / 13.7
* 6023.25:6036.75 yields -0.9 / 15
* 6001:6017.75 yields 0.8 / 13.3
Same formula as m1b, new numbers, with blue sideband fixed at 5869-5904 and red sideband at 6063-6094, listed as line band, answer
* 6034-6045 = 0.07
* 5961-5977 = -0.04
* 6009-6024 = 0.08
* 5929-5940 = 0.11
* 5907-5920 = 0.02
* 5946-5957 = -0.04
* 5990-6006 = -0.10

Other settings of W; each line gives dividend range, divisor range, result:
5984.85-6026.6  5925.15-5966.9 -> 1.04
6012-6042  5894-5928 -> 1.09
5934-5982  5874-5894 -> 1.03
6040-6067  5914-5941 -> 1.14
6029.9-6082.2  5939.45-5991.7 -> 1.06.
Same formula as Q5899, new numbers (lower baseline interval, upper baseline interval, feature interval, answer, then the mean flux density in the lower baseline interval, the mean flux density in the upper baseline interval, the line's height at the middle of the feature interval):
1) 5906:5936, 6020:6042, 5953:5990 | -0.8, 13.5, 14.3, 13.9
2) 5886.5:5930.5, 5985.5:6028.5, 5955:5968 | -0.8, 13.2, 14.5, 13.9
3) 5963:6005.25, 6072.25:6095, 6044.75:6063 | -0.7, 14.8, 14.5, 14.6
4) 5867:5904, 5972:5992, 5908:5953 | -0.7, 13.7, 13.6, 13.6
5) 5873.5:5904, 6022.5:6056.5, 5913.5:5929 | -0.5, 13.6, 14.6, 13.8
